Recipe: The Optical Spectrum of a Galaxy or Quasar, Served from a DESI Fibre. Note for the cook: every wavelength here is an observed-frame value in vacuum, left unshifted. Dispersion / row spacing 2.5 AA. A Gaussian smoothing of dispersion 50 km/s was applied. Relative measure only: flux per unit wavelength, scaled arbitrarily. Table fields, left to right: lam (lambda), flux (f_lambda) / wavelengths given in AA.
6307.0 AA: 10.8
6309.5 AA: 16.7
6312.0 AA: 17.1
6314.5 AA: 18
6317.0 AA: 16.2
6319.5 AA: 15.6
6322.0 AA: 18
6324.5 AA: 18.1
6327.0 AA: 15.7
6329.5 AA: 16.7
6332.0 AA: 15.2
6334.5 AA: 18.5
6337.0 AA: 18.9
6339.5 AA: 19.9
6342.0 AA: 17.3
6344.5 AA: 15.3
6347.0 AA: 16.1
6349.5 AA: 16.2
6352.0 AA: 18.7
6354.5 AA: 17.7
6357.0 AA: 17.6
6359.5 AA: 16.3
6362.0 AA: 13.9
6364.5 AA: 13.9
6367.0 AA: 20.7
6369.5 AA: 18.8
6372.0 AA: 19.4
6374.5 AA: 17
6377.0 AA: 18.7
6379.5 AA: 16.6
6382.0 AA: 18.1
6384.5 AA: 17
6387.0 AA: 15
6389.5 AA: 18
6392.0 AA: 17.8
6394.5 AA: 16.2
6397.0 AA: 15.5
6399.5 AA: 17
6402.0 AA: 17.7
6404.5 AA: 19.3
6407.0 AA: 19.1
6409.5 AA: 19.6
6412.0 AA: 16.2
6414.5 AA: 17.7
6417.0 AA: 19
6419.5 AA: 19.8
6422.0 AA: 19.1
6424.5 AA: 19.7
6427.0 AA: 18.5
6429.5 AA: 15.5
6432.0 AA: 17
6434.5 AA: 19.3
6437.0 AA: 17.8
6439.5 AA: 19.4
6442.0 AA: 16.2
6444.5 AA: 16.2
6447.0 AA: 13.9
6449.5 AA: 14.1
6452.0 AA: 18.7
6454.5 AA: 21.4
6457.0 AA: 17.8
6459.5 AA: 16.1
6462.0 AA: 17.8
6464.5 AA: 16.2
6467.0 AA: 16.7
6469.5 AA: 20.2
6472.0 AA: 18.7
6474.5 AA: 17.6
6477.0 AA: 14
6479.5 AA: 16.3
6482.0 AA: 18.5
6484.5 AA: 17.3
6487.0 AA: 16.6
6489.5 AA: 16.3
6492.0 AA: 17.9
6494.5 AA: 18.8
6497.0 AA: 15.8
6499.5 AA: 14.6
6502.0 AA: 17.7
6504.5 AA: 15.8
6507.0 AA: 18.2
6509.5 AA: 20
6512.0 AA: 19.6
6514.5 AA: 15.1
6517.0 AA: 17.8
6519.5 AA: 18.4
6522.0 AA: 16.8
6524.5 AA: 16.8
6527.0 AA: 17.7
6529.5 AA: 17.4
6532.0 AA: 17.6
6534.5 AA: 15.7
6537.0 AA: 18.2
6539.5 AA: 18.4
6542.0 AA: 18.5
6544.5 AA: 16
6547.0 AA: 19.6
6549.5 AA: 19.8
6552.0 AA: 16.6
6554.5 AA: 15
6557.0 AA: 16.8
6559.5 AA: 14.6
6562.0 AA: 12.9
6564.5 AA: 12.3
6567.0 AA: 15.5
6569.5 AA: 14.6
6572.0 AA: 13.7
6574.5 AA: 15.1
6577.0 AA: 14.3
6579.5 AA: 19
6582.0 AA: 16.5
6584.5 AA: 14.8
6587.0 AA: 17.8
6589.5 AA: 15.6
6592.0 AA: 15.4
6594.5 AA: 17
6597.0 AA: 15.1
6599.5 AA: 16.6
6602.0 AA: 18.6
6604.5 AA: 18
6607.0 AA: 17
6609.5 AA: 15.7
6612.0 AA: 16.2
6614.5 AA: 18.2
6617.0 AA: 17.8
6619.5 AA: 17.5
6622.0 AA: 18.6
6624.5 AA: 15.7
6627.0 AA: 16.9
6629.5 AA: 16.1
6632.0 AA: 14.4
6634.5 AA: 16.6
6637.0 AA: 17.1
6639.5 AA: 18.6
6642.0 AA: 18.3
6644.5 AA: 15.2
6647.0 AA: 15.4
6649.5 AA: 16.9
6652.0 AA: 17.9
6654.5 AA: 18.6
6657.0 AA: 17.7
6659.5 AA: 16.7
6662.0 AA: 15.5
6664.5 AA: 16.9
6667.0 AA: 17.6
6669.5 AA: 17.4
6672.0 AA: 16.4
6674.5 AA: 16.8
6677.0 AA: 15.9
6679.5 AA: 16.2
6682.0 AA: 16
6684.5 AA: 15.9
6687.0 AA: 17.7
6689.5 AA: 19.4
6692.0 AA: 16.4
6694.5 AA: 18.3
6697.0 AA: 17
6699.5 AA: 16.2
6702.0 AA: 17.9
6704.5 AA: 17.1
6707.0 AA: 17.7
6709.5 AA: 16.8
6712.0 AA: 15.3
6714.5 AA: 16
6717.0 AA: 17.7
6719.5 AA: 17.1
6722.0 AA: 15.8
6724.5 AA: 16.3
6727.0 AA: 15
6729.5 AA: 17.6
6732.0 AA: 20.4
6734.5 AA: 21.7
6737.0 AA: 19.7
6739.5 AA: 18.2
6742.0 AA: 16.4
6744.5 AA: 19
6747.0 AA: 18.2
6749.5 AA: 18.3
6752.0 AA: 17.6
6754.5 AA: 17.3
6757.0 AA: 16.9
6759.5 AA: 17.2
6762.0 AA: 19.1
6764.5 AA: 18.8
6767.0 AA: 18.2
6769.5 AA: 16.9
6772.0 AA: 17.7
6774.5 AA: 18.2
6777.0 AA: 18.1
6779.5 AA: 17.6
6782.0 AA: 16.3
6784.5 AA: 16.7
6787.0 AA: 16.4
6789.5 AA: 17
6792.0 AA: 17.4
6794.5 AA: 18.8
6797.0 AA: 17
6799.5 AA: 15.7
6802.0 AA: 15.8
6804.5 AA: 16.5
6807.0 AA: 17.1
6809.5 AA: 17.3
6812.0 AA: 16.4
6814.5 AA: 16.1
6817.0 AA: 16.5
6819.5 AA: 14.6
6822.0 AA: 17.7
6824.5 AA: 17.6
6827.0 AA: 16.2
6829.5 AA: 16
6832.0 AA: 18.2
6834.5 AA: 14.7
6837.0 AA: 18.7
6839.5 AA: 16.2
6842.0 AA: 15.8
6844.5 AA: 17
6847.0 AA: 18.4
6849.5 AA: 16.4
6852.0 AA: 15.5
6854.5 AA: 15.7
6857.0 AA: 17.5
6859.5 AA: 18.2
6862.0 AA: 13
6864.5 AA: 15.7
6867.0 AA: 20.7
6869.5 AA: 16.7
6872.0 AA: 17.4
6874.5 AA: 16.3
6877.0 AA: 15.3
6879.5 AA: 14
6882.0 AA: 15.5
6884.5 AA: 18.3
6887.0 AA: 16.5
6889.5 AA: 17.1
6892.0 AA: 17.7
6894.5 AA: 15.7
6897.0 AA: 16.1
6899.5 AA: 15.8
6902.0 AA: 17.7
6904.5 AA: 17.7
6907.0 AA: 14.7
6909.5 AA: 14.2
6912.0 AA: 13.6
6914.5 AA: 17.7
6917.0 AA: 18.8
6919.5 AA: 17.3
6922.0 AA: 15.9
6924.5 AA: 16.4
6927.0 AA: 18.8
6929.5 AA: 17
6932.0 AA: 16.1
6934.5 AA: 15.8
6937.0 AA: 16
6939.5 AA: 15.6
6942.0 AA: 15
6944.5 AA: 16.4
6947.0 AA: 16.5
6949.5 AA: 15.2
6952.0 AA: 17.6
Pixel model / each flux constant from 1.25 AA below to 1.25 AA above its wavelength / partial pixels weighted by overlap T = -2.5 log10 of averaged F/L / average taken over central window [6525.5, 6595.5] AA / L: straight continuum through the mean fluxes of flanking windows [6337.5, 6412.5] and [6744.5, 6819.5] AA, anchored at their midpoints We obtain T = 0.07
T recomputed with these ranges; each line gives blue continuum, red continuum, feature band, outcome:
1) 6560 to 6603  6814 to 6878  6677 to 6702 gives -0.07 mag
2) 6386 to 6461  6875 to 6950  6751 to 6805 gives -0.04 mag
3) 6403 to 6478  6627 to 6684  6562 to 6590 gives 0.12 mag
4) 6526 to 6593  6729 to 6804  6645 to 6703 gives 0.01 mag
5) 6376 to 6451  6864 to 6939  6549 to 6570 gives 0.13 mag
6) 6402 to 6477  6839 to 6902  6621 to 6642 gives 0.03 mag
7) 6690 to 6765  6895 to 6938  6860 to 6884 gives 0.03 mag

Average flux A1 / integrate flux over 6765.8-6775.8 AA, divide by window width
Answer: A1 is 17.7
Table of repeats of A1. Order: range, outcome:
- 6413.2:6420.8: 18.8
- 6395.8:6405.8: 17.4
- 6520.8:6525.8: 16.8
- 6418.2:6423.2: 19.4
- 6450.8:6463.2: 18.4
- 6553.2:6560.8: 15.5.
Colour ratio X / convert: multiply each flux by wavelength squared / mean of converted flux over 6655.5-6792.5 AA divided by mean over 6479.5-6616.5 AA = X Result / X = 1.09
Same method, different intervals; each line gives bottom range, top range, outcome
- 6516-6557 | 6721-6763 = 1.09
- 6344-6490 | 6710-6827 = 1.11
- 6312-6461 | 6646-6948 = 1.10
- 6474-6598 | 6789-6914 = 1.09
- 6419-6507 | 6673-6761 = 1.08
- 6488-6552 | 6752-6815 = 1.07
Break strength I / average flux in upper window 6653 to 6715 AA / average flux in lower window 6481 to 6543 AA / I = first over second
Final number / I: 0.97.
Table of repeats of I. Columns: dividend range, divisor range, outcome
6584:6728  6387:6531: 0.96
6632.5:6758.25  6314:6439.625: 0.98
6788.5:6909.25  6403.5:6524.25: 0.94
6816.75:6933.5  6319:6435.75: 0.95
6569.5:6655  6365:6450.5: 0.94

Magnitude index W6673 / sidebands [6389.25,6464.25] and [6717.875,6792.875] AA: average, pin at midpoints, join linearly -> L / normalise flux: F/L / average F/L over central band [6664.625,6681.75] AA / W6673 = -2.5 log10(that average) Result 0.06 mag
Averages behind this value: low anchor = 17.7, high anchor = 17.7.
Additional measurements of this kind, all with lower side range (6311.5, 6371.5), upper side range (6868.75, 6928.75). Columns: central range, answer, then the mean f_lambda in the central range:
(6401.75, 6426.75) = -0.10 mag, 18.8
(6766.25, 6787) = -0.05 mag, 17.4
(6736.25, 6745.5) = -0.10 mag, 18.2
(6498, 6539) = -0.03 mag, 17.3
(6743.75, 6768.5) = -0.09 mag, 18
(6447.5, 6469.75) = -0.03 mag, 17.4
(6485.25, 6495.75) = -0.03 mag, 17.4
